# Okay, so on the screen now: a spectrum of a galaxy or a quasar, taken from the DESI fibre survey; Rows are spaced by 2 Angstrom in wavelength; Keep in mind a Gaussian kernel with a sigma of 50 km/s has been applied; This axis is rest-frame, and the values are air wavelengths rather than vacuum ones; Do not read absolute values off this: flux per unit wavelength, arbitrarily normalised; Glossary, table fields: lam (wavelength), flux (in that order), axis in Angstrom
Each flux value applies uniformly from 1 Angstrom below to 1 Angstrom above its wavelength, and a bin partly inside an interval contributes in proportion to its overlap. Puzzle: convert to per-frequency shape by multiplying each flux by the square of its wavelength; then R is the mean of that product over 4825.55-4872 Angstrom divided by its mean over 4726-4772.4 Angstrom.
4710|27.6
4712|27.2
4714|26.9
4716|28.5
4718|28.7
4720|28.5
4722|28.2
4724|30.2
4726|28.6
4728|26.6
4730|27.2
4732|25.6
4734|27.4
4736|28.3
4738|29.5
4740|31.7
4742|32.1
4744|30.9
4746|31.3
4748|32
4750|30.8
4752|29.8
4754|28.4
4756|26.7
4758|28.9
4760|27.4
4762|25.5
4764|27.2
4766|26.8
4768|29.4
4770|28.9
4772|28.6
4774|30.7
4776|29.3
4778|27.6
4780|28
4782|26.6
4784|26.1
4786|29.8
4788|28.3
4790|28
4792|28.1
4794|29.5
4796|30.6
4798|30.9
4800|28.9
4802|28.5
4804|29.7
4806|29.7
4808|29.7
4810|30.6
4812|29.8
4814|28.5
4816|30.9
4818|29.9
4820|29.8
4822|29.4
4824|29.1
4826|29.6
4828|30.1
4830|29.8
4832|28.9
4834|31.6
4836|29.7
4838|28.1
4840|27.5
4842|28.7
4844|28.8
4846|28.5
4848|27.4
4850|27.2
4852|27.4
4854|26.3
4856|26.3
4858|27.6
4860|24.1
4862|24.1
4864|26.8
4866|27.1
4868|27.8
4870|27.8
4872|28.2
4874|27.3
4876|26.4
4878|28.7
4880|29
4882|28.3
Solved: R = 1.01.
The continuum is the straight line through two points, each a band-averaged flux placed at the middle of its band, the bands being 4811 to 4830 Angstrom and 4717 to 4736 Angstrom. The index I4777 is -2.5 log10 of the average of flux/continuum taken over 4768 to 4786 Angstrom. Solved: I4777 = 0.02 mag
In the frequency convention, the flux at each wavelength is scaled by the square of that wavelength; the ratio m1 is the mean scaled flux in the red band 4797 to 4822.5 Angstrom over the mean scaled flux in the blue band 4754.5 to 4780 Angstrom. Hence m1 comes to 1.08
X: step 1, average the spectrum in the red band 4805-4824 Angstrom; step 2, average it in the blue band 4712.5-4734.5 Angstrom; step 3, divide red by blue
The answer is 1.1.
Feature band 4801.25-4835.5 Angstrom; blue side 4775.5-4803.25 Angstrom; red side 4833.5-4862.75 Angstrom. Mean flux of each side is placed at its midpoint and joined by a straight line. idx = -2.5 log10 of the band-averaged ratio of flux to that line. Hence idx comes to -0.06 mag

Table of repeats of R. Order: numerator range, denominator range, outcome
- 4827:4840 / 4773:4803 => 1.05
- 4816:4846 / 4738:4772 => 1.04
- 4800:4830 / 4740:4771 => 1.04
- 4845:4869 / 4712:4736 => 1.01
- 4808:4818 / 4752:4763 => 1.11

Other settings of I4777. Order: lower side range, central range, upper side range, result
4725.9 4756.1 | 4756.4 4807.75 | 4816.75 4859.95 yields 0.017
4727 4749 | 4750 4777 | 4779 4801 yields 0.023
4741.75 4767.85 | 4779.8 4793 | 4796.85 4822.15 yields 0.060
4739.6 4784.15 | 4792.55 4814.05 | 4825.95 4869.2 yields -0.048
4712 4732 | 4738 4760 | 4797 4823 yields -0.059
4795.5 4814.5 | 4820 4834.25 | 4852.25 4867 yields -0.054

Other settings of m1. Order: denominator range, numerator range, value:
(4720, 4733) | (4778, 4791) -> 1.02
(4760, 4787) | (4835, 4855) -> 1.03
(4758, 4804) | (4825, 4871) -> 1.01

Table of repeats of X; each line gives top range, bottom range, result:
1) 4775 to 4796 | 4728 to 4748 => 0.96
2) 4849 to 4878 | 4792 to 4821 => 0.90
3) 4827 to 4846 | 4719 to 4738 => 1.05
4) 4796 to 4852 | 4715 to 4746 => 1.01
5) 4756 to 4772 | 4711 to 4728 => 0.98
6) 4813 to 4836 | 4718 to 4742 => 1.04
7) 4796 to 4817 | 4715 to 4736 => 1.06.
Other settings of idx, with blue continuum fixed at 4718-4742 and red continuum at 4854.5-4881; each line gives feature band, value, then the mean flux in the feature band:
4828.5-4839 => -0.09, 29.6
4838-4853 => -0.03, 27.9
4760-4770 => 0.03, 27.4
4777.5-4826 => -0.05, 29.1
